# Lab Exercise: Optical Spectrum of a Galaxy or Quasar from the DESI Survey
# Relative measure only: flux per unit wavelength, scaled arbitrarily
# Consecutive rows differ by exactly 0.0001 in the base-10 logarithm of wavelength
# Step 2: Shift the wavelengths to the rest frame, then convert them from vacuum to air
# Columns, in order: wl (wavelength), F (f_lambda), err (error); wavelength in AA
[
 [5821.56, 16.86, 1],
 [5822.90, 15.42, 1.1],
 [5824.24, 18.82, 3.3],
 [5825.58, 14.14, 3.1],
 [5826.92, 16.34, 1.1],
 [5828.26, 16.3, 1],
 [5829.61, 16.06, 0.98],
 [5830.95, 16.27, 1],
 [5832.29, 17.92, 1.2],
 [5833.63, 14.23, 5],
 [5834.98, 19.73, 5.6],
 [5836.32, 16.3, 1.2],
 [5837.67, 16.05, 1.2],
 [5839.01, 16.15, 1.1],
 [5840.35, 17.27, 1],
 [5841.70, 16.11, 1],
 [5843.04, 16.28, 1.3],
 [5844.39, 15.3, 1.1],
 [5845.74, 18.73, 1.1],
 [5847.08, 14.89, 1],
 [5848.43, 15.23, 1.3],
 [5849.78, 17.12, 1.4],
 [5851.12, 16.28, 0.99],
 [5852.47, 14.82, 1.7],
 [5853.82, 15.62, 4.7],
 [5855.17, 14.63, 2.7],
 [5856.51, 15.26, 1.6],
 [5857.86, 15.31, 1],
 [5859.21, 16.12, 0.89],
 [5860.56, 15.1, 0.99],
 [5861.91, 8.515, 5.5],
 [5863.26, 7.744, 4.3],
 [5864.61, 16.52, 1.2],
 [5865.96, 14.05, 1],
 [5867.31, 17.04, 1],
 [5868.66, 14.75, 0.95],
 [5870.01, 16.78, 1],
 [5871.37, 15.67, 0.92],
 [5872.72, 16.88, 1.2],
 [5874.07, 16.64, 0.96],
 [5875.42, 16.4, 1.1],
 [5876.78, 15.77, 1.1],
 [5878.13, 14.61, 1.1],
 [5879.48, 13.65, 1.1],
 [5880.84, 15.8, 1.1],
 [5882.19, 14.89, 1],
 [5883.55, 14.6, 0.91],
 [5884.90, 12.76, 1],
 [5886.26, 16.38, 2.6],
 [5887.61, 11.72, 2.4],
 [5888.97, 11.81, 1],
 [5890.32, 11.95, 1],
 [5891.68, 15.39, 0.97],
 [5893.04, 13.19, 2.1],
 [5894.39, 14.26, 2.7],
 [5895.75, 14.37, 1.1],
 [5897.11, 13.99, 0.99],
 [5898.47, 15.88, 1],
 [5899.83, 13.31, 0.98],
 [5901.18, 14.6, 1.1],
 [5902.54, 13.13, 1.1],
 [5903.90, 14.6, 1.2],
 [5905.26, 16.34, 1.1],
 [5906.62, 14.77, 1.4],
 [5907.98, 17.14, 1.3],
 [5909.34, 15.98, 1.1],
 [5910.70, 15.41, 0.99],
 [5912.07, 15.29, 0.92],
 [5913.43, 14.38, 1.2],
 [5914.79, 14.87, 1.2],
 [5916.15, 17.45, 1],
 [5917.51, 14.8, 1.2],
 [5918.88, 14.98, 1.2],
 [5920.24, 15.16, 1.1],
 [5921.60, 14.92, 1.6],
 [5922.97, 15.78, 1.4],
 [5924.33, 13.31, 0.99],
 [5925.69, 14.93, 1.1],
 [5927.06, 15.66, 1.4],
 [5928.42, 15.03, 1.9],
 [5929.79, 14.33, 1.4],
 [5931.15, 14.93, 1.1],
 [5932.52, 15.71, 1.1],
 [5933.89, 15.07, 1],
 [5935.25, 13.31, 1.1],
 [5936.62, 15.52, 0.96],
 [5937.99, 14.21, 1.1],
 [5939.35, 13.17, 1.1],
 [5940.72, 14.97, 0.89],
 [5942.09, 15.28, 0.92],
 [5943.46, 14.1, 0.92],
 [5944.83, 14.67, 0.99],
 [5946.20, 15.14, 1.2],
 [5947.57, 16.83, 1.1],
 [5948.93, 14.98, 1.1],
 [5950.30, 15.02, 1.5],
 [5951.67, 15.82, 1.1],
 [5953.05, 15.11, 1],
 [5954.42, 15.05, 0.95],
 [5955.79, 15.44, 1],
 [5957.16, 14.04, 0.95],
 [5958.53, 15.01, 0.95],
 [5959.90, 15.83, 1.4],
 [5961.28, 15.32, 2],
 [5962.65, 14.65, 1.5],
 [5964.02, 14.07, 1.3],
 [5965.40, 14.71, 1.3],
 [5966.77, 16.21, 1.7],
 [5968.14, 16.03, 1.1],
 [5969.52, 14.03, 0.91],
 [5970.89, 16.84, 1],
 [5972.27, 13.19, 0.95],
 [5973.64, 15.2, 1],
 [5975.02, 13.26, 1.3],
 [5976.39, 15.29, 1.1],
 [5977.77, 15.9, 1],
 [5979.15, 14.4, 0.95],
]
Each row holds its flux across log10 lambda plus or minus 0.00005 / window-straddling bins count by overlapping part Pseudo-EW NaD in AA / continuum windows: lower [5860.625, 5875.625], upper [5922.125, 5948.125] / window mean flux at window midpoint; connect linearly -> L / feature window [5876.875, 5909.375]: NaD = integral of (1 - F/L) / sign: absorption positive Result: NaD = 0.7 AA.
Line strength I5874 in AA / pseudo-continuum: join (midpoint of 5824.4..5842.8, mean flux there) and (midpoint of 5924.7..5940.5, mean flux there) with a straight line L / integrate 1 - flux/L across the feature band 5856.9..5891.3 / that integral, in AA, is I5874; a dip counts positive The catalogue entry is 2.8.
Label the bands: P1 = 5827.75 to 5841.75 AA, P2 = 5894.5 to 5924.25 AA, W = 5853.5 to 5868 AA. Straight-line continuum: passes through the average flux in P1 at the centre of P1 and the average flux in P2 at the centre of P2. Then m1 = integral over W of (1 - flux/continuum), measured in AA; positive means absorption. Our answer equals 1.7 AA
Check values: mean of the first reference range 16.6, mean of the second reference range 15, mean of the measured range 14.1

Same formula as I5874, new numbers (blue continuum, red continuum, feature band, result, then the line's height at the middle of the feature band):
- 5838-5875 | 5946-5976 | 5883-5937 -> 2.0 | 15.2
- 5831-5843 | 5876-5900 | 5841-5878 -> 0.6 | 15.6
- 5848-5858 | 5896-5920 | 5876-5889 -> 0.8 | 15.3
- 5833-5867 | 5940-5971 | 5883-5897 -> 1.5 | 15.3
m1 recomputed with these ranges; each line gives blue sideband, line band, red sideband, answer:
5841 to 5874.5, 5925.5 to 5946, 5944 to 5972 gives 0.65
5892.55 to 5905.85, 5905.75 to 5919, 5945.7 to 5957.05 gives -0.83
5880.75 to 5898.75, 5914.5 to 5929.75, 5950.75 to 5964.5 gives -0.70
